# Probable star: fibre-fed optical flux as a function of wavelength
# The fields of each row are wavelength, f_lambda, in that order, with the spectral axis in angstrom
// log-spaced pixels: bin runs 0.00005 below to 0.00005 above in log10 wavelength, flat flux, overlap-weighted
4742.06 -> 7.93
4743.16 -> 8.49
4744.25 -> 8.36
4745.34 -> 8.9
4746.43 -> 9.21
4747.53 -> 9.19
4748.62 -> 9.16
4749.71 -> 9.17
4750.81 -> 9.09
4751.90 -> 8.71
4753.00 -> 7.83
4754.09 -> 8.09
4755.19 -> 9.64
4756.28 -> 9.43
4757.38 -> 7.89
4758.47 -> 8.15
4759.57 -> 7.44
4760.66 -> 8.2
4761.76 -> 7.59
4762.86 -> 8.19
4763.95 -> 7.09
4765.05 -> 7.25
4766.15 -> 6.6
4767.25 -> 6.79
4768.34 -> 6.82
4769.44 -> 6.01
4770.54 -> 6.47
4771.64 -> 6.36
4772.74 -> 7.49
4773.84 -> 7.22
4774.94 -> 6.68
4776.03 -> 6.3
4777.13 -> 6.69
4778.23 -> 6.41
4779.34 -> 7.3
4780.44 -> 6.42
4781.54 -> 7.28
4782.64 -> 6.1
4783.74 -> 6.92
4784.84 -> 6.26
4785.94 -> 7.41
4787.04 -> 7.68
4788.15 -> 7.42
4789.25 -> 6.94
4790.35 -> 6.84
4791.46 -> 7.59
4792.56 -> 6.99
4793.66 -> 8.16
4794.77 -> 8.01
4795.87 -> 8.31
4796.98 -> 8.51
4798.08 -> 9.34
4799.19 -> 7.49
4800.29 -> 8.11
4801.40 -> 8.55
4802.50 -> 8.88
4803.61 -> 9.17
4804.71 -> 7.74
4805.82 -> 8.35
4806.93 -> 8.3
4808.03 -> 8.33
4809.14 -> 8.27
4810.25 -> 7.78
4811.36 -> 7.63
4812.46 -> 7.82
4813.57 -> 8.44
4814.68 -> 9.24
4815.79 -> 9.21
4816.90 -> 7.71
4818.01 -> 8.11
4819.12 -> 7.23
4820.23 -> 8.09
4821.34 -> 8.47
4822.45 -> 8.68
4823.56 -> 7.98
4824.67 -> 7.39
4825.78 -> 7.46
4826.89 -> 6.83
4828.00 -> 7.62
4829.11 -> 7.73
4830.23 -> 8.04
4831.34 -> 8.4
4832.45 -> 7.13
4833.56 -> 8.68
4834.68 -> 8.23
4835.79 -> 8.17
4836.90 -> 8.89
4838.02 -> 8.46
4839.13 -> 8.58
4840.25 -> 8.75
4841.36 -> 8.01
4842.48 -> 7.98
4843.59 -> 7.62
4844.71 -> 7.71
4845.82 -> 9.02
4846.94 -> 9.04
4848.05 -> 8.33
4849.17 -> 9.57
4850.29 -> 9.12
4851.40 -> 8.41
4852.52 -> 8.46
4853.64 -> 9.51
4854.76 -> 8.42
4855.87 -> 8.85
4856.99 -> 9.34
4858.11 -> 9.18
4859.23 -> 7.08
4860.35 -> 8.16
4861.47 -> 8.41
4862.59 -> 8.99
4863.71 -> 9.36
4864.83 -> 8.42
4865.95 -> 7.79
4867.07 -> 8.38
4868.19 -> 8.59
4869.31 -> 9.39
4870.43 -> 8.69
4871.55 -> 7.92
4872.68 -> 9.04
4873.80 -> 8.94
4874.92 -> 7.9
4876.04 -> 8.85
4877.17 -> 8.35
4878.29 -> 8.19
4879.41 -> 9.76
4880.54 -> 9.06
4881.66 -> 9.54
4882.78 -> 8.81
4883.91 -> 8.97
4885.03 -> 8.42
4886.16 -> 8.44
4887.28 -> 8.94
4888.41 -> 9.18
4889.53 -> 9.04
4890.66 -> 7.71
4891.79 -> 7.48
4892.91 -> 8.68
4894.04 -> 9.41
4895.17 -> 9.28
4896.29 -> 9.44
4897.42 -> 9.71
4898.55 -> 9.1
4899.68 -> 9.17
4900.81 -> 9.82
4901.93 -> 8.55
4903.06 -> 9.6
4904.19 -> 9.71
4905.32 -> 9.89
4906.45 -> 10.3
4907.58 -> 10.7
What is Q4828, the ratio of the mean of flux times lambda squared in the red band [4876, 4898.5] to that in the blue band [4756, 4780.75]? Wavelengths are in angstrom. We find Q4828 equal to 1.30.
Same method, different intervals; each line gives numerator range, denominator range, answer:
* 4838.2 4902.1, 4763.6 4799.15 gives 1.27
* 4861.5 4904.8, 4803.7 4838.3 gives 1.12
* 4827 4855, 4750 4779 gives 1.15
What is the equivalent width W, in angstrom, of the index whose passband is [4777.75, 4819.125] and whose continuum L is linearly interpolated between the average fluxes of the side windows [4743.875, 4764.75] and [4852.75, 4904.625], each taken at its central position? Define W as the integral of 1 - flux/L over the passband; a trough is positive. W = 3.81 angstrom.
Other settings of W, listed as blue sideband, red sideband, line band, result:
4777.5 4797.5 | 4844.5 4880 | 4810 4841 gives -0.5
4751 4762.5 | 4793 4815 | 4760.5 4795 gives 5.3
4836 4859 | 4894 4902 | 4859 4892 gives 1.5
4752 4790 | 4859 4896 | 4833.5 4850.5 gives -0.6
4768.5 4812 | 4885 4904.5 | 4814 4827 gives -0.3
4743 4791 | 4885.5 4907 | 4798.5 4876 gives 0.6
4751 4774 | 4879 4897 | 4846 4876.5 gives -0.2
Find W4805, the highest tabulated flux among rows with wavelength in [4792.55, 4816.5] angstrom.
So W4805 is 9.34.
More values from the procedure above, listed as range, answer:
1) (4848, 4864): 9.57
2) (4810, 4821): 9.24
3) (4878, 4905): 9.82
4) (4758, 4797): 8.51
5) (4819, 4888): 9.76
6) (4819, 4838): 8.89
